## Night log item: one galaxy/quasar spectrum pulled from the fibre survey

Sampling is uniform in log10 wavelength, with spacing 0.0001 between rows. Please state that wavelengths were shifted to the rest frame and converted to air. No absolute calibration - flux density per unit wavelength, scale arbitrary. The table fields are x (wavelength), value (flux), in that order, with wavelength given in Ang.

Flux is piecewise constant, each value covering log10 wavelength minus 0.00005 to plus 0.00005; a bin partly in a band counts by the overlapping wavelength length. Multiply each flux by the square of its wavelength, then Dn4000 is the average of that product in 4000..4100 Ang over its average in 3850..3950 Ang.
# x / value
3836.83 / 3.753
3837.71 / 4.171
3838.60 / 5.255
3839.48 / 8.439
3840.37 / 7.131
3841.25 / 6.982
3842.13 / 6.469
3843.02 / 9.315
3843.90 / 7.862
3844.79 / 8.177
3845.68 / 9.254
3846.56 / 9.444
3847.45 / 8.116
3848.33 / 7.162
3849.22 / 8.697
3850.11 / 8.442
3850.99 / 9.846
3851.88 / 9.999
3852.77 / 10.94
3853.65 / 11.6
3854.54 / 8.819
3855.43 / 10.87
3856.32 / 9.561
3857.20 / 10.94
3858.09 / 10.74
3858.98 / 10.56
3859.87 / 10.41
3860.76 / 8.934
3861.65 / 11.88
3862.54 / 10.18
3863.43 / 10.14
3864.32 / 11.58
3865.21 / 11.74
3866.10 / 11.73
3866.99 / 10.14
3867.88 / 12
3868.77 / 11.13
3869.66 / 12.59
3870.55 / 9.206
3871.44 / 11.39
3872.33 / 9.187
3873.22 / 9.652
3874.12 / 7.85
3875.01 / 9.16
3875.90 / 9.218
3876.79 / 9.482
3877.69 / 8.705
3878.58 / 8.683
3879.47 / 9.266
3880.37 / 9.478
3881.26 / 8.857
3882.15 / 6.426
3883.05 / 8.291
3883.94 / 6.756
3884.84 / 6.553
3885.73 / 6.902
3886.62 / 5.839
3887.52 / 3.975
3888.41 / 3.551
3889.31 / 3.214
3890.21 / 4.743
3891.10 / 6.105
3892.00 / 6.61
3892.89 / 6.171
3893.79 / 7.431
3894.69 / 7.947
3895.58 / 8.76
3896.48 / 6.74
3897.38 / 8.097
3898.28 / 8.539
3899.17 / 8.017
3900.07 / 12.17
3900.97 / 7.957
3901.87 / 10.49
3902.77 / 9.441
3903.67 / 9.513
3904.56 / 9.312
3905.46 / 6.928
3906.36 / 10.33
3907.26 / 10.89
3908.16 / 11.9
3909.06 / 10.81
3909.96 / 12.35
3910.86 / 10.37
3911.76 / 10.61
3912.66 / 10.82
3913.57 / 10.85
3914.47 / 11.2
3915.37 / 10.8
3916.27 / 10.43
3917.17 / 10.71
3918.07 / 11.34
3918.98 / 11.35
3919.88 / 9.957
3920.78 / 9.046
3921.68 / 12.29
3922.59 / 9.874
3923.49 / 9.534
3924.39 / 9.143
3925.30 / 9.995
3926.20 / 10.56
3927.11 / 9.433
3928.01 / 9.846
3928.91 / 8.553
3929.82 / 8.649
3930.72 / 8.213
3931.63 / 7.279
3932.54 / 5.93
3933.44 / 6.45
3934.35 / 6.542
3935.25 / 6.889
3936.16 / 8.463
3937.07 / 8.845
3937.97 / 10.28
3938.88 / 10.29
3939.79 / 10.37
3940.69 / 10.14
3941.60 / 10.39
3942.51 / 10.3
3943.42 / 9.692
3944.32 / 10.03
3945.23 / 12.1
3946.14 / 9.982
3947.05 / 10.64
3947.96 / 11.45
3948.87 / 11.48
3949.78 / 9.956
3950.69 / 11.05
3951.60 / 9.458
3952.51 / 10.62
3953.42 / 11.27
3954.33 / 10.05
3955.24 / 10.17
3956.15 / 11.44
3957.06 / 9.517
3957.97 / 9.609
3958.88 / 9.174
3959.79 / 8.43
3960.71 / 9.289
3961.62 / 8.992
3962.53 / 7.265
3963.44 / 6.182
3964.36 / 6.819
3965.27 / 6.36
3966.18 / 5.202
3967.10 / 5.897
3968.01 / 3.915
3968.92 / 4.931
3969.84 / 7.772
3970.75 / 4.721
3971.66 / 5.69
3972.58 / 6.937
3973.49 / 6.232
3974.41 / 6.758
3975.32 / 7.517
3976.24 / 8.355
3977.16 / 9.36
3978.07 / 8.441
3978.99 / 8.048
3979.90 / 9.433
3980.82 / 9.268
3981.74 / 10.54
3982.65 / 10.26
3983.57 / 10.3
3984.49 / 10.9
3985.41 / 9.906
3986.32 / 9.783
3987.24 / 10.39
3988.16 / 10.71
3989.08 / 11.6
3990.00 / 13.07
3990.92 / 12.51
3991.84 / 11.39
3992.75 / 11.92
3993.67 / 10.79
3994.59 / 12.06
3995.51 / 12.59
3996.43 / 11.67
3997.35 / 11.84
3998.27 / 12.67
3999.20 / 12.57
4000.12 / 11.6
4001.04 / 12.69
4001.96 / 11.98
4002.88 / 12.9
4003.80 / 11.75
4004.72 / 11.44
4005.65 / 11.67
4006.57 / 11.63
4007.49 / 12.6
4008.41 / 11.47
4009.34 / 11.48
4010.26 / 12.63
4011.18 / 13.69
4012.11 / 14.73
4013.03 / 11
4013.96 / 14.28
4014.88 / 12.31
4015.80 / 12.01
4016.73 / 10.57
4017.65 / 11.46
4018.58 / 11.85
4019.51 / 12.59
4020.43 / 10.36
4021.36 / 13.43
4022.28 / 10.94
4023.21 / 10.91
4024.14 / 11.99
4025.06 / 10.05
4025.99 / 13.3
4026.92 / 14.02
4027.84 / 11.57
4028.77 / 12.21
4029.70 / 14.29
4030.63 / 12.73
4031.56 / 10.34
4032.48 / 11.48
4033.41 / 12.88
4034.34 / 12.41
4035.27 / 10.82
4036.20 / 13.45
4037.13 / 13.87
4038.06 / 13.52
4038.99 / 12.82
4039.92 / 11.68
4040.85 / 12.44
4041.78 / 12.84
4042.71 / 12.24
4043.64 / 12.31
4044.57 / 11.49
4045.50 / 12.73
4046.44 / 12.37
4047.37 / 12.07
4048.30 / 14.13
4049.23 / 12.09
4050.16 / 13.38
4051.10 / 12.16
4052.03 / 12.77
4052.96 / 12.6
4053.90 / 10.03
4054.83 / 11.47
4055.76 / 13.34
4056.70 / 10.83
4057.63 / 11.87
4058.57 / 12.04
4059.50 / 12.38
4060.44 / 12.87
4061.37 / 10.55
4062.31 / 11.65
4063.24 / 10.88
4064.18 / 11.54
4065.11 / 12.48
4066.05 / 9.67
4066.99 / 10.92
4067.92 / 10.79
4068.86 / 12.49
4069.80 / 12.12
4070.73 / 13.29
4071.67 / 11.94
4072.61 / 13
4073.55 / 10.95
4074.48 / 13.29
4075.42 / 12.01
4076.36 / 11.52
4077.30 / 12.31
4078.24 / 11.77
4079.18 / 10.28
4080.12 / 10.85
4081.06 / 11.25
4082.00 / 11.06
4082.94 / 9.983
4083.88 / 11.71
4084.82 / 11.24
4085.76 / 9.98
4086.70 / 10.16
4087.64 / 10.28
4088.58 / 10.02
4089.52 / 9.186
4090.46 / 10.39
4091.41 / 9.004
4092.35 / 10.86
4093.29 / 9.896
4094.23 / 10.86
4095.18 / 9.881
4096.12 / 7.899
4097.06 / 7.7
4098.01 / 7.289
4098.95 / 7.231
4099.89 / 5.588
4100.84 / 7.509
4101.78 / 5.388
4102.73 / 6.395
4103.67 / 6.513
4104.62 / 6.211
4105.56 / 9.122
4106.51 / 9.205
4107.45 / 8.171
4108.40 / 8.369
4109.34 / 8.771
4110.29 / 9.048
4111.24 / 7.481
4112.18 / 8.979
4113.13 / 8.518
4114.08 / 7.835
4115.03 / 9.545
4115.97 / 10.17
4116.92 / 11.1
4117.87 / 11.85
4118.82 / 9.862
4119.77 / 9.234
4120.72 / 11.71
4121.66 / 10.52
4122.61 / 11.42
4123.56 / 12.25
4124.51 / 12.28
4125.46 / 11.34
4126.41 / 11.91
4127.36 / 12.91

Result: 1.34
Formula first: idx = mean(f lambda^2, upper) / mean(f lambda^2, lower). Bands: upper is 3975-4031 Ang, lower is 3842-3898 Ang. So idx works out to 1.4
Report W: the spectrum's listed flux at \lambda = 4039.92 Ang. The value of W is 11.68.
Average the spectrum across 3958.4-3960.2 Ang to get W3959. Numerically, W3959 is 8.84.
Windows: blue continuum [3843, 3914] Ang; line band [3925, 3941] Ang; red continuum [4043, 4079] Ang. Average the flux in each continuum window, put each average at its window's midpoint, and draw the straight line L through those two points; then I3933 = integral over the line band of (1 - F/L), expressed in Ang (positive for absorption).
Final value 2.1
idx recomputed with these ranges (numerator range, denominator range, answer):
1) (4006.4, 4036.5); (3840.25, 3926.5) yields 1.41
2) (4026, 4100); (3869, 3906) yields 1.56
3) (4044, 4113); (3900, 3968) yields 1.18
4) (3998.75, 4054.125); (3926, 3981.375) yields 1.48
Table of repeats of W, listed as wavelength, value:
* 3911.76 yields 10.61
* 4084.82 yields 11.24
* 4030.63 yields 12.73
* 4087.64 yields 10.28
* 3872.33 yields 9.187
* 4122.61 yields 11.42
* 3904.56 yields 9.312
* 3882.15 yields 6.426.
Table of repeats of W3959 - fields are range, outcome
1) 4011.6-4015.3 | 13.1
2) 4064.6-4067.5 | 11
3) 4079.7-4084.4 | 11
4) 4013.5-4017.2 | 12.3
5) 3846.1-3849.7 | 8.36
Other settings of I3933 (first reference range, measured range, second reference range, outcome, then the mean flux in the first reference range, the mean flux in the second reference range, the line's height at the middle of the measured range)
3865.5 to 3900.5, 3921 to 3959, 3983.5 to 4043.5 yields 0.9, 8.23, 12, 9.89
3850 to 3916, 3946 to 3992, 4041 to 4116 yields 3.8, 9.23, 10.5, 9.79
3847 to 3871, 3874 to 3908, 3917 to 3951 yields 7.2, 10.3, 9.64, 10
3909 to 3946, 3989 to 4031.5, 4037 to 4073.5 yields -3.2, 9.76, 12.1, 11.3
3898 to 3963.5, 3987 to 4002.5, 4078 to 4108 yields -3.9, 9.78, 9.13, 9.52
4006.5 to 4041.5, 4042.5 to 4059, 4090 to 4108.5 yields -2.1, 12.3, 8.17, 10.8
